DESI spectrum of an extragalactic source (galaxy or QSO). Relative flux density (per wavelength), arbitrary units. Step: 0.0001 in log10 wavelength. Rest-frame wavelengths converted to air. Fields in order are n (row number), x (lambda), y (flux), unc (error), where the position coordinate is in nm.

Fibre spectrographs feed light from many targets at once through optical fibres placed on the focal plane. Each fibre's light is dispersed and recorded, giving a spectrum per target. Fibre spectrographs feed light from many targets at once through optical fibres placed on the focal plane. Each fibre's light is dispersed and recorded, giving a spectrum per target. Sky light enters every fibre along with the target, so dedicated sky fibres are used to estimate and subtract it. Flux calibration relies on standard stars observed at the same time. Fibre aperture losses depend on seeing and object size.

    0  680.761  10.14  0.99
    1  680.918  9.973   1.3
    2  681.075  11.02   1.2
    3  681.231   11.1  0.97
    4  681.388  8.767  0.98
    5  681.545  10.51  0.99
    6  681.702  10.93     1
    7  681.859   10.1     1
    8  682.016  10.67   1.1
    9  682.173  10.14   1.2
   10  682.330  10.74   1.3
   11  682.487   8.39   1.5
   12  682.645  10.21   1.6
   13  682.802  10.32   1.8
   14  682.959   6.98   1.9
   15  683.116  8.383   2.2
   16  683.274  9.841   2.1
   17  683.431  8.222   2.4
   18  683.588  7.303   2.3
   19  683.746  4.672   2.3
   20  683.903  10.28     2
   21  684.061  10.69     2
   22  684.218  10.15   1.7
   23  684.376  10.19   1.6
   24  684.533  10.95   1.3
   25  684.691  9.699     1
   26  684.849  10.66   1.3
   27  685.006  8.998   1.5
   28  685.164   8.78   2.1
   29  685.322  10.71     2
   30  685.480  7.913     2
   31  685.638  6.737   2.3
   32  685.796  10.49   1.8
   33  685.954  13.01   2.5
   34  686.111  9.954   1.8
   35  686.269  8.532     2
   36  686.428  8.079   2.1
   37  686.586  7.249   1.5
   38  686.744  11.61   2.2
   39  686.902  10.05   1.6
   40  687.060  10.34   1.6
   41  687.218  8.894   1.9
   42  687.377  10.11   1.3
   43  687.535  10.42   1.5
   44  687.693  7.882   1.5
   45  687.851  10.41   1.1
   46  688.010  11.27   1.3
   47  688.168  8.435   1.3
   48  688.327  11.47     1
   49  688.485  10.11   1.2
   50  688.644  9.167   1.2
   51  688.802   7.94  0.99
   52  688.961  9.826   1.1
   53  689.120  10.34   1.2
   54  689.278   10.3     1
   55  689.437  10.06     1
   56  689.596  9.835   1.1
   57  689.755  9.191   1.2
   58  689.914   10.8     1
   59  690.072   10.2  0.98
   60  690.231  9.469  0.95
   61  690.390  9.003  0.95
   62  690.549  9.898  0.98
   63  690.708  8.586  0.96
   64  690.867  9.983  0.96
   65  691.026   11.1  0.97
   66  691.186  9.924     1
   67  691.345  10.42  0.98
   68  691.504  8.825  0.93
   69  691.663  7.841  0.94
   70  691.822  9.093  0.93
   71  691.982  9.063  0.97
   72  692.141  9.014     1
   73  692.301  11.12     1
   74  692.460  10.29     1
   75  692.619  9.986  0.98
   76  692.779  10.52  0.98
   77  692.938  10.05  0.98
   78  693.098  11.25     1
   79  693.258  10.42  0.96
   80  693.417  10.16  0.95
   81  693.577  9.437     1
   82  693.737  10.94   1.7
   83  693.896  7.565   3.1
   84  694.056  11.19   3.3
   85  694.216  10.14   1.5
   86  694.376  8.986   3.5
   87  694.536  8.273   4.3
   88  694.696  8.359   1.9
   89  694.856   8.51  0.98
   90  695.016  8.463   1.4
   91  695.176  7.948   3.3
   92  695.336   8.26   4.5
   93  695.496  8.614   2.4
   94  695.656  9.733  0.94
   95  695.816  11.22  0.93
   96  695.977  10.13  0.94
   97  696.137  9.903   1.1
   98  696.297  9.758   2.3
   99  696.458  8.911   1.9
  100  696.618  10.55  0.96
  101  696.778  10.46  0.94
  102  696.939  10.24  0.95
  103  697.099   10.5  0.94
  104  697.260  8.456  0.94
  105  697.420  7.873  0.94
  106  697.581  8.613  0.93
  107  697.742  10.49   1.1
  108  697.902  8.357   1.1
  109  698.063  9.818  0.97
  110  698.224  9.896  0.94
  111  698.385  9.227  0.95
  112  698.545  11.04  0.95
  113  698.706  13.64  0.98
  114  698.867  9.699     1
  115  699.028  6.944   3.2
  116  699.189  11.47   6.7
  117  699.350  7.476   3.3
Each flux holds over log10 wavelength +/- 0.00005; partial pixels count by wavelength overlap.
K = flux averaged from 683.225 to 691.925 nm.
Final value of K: 9.56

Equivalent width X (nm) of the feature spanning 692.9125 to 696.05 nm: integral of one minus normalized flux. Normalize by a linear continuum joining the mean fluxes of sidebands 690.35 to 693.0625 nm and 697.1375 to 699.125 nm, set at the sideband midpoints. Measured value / 0.057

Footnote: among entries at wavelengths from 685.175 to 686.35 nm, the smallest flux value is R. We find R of 6.737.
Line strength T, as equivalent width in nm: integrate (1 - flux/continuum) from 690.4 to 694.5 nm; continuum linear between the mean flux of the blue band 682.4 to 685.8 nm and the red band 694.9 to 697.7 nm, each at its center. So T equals -0.22 nm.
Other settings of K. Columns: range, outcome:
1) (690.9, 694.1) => 9.9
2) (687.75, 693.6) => 9.86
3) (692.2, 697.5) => 9.64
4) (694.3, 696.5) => 9.08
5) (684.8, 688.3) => 9.59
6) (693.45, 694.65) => 9.49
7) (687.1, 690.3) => 9.82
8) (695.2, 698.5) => 9.54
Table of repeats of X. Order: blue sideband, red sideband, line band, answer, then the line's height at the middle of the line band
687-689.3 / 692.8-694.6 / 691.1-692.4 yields 0.06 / 9.85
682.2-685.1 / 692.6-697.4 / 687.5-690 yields -0.11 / 9.42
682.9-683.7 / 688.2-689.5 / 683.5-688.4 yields -0.36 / 8.9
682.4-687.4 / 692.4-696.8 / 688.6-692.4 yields -0.05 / 9.5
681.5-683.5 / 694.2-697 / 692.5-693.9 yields -0.12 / 9.39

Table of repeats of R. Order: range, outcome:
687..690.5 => 7.882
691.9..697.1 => 7.565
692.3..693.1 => 9.986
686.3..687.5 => 7.249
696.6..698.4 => 7.873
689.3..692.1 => 7.841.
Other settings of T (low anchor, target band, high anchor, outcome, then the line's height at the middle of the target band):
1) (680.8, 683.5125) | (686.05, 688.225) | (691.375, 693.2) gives 0.06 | 9.77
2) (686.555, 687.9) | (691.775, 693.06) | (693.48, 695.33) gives -0.10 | 9.24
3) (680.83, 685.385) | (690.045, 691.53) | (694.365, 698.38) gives -0.05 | 9.44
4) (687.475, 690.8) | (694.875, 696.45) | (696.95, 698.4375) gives 0.02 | 9.4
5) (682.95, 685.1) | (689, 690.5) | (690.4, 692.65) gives -0.06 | 9.51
